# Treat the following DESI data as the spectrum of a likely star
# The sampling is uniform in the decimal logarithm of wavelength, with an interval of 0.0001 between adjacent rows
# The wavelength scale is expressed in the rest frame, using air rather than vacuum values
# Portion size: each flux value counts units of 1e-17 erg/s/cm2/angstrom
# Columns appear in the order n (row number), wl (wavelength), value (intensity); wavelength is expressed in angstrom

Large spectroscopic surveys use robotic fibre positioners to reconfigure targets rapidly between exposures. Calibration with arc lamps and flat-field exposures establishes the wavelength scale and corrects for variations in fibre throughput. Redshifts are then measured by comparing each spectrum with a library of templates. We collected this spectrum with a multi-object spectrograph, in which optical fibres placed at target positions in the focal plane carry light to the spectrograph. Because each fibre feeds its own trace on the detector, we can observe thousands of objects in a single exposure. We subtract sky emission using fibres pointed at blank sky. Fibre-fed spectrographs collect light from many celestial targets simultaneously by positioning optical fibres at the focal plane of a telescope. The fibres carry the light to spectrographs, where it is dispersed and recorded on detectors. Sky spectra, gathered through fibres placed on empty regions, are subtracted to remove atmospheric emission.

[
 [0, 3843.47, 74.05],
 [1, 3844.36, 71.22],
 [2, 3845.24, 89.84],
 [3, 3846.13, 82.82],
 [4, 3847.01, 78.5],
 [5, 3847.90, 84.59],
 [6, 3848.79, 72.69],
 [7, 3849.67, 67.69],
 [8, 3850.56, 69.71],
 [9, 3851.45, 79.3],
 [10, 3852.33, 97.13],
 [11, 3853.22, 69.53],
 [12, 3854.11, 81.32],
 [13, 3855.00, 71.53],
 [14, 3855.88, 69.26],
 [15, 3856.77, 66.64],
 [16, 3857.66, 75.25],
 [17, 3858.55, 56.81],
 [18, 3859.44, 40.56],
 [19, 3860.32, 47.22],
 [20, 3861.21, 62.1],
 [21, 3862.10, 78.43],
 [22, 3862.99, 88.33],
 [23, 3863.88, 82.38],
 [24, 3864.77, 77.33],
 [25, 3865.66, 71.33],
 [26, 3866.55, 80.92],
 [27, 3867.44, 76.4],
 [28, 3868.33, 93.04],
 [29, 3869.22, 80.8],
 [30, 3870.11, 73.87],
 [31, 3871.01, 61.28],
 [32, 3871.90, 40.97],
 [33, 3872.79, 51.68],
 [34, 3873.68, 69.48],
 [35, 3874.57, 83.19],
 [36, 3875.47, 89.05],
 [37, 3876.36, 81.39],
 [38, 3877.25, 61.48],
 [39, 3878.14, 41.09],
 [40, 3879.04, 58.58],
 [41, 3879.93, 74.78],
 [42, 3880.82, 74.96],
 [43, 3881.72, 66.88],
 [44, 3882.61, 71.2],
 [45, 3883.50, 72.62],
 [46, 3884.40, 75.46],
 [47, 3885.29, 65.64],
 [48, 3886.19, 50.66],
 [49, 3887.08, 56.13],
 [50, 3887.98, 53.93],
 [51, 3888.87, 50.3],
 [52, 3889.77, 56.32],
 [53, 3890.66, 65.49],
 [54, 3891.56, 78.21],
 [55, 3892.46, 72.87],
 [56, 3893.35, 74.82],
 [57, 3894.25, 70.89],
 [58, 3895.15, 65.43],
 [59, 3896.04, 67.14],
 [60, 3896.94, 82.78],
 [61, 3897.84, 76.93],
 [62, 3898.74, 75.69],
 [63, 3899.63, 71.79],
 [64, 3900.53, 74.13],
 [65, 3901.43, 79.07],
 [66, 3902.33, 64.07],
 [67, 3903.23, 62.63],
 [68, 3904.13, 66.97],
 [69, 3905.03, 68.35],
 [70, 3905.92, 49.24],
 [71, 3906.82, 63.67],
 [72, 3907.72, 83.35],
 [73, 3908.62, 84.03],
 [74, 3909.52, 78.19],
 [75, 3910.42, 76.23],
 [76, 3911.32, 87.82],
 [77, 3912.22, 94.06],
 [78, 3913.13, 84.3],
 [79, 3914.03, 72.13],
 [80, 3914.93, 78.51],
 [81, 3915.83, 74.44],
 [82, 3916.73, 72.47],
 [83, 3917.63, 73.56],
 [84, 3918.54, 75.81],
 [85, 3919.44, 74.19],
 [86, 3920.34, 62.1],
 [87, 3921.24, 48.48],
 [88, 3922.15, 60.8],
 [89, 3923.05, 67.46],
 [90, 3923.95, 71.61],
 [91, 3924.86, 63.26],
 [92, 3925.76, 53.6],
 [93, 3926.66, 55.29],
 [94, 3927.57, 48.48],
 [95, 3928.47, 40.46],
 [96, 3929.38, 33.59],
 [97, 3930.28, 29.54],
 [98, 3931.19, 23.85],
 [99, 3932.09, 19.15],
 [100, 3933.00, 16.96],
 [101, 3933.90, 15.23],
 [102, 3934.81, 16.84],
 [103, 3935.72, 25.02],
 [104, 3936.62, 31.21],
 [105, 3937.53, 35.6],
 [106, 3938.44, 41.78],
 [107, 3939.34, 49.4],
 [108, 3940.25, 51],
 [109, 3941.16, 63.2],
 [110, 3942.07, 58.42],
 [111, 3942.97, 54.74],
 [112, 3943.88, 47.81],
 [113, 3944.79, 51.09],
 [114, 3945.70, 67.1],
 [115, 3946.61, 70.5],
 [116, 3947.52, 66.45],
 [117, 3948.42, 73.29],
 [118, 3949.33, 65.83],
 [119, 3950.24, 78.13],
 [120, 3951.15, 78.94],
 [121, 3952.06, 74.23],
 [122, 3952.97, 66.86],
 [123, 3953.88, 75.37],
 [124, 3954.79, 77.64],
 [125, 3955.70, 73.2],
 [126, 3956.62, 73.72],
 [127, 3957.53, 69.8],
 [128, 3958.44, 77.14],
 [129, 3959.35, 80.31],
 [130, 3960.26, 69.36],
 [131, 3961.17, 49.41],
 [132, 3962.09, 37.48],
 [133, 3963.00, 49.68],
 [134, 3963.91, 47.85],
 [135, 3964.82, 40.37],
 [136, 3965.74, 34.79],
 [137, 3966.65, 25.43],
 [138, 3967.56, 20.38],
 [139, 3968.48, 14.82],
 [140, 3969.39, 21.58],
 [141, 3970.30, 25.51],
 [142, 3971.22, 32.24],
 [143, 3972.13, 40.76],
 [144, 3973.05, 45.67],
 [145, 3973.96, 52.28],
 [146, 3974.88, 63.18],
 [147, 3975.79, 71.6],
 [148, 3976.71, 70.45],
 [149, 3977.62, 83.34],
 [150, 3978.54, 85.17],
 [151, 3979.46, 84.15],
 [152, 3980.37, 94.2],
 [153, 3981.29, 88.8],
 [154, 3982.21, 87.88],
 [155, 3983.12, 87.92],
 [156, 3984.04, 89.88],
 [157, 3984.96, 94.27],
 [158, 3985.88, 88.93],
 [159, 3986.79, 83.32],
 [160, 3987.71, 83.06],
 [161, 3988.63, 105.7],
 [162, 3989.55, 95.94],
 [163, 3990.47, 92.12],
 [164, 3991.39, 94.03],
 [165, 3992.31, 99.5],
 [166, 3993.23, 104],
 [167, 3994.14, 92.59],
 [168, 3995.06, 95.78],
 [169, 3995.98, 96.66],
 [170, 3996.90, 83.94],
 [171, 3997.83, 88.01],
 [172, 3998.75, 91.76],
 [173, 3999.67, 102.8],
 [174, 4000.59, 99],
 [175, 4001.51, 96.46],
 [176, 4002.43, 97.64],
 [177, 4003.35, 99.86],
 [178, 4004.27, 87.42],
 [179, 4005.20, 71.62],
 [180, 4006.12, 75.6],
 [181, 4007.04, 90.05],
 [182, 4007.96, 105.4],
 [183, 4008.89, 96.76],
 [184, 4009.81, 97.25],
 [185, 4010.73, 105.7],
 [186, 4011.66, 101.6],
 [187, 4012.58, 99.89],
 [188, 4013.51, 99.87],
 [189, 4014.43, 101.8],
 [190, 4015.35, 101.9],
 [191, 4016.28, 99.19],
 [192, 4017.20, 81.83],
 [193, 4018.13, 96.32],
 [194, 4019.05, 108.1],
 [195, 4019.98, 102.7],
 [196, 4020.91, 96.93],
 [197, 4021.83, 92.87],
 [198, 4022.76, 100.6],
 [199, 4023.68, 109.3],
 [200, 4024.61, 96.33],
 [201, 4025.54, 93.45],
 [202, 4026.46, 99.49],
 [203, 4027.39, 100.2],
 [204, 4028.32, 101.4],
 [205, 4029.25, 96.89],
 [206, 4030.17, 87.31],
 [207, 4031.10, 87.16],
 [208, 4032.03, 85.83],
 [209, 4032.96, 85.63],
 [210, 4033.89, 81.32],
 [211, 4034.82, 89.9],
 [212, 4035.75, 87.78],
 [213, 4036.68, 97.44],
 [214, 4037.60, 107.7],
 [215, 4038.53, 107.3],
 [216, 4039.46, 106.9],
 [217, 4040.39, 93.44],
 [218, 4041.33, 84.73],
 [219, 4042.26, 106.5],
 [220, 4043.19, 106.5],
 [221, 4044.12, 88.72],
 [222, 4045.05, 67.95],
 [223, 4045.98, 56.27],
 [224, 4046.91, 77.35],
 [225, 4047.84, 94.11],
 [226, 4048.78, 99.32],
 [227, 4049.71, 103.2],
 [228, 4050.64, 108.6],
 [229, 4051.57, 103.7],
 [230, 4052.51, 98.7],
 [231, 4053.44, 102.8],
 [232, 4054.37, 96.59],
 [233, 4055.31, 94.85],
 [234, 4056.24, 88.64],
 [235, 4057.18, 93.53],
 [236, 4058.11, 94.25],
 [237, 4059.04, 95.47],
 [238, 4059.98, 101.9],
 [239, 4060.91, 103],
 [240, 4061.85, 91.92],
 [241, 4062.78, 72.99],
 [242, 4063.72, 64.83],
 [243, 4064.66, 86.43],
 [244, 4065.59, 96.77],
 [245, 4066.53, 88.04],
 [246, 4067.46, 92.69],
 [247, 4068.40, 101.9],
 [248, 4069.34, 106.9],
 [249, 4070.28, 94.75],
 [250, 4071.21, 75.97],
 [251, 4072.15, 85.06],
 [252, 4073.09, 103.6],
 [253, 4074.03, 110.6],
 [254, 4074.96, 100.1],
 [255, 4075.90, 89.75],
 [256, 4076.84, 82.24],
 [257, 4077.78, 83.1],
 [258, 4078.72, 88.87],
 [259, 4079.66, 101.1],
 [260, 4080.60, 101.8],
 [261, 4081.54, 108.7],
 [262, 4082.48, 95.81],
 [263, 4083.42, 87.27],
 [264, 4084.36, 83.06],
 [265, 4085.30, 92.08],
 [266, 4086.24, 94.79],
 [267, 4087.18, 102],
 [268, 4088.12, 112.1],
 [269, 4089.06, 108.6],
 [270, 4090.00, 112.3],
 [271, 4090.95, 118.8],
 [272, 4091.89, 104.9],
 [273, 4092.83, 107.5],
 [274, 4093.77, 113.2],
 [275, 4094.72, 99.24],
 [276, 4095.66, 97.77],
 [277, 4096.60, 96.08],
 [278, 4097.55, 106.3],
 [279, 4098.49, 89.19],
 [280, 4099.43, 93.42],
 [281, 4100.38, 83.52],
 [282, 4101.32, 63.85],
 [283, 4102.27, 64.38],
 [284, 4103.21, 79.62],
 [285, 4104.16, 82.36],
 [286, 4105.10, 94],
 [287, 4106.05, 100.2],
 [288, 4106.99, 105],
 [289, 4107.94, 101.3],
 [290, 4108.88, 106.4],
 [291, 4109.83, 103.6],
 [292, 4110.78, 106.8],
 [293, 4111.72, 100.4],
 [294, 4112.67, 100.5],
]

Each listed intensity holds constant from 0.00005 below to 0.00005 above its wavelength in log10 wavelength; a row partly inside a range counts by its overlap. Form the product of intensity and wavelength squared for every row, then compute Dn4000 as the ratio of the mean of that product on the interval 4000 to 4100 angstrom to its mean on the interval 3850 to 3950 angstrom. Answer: 1.61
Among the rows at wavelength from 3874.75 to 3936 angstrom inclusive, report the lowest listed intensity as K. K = 15.23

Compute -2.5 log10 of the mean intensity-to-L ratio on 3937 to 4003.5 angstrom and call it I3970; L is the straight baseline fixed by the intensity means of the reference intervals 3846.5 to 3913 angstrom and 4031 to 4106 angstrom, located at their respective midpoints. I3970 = 0.17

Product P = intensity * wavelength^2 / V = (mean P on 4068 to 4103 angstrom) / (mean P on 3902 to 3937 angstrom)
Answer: 1.8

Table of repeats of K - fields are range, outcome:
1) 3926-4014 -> 14.82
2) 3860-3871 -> 47.22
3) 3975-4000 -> 70.45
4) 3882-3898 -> 50.3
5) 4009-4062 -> 56.27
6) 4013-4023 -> 81.83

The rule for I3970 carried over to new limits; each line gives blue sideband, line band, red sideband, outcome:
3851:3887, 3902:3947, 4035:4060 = 0.33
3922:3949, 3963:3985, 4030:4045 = 0.14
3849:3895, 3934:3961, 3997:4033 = 0.36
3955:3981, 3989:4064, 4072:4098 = -0.23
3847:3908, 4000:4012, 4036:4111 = -0.09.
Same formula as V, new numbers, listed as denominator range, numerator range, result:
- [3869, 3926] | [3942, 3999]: 1.05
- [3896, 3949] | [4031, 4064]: 1.66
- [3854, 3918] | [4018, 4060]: 1.46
